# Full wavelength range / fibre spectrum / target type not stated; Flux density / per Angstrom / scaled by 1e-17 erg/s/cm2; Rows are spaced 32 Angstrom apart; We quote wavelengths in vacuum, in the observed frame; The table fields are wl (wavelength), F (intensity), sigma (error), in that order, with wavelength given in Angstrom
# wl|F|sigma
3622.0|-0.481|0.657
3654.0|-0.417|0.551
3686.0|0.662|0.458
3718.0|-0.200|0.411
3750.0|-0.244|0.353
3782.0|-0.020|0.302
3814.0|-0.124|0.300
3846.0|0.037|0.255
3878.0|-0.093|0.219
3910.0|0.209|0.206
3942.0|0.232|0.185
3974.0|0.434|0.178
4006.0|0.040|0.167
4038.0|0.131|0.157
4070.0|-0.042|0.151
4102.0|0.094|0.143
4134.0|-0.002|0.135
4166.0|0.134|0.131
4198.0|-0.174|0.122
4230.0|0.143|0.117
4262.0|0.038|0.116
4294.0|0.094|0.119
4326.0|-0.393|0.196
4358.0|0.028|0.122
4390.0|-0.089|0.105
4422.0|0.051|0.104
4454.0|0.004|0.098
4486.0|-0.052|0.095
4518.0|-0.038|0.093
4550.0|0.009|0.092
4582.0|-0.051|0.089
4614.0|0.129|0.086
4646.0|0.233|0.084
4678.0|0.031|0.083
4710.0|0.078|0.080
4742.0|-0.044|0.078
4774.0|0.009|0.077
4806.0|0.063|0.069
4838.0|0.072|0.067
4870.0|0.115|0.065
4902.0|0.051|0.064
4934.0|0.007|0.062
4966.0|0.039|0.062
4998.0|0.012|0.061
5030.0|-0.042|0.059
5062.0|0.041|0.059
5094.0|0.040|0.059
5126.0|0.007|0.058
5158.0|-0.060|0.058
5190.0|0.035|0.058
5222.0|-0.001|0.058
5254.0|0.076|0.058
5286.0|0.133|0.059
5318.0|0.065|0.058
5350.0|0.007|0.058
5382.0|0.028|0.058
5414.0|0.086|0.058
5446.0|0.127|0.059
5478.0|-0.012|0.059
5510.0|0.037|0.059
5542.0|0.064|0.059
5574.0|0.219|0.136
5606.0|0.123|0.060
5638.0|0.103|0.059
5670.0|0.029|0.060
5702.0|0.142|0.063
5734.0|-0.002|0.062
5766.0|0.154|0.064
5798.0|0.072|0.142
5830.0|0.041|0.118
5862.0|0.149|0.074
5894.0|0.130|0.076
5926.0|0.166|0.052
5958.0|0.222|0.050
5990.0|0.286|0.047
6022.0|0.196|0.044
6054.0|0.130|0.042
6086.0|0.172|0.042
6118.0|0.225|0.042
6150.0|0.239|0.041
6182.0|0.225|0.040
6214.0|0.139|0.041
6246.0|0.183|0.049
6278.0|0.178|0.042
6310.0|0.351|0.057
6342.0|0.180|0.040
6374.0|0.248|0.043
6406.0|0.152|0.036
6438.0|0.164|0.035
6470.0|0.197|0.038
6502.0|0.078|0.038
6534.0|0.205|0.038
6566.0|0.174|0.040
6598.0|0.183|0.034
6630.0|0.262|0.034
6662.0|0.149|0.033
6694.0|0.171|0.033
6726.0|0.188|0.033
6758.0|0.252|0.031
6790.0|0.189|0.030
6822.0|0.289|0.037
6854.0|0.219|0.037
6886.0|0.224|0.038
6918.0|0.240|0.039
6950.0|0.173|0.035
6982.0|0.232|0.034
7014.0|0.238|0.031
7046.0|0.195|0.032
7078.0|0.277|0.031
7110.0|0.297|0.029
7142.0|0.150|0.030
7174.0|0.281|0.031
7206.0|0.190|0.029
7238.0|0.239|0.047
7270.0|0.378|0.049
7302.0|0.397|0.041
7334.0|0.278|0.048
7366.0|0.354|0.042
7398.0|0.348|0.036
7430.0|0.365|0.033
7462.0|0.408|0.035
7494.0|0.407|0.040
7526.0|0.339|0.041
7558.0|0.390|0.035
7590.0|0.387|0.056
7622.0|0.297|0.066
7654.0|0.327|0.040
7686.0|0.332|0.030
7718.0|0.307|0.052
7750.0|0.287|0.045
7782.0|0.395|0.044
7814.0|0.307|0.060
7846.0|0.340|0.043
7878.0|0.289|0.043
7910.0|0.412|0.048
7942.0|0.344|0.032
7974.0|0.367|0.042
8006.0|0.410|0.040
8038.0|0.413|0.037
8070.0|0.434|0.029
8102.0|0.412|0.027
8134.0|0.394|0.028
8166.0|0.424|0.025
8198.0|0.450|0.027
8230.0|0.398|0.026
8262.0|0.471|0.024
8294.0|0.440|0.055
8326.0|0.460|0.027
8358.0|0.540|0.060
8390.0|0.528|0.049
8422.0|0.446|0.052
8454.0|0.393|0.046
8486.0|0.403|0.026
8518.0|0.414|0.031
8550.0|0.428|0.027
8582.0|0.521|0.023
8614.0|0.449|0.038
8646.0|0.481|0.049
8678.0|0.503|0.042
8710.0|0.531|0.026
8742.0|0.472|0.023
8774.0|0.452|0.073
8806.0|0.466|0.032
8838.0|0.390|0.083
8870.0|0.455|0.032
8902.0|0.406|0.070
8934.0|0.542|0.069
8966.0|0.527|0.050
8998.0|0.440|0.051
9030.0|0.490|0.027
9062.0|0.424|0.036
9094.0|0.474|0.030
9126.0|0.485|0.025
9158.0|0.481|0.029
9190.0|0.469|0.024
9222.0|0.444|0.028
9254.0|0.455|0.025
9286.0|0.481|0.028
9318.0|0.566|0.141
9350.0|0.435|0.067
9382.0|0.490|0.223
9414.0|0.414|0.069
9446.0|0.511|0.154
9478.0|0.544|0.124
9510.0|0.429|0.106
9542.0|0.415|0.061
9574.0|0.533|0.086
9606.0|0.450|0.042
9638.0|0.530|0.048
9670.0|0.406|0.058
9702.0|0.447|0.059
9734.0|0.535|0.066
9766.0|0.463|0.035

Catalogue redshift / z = 0.82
